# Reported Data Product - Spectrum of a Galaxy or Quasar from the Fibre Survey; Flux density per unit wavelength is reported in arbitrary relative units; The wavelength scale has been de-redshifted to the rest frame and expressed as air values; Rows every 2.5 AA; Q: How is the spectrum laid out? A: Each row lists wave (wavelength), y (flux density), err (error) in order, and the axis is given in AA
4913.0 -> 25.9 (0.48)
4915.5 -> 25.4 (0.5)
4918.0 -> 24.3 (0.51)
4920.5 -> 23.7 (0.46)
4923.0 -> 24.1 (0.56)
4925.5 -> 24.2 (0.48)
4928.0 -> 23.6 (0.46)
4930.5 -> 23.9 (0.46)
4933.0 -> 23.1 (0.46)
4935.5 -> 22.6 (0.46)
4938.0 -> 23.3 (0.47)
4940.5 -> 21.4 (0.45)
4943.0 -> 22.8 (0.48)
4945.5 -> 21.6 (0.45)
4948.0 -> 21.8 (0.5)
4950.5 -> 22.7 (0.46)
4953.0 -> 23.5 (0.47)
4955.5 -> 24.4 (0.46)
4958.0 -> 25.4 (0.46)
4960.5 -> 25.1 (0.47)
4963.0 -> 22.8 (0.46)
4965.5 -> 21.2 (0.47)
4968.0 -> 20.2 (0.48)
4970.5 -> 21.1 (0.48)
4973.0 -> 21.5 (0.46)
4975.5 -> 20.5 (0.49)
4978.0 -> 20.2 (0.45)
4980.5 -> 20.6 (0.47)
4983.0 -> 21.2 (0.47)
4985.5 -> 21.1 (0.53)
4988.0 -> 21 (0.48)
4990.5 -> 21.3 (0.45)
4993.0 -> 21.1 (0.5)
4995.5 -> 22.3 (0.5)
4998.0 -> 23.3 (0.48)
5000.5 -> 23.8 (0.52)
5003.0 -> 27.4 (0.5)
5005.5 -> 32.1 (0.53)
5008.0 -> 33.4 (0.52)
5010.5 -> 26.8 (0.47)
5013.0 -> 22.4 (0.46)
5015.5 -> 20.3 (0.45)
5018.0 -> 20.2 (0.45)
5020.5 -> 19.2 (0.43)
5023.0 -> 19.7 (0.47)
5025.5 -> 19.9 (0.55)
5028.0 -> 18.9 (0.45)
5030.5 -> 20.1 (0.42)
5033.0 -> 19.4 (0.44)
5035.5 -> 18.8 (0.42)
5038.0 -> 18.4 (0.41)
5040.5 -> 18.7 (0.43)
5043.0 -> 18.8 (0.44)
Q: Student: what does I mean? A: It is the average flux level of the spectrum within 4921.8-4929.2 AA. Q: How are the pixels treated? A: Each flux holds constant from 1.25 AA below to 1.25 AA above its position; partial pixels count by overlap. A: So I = 24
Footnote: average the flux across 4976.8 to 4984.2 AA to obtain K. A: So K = 20.7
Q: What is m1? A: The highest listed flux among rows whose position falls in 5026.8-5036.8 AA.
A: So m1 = 20.1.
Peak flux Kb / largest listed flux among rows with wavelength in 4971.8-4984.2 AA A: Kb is 21.5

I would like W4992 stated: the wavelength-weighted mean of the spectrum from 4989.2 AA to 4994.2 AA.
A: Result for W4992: 21.2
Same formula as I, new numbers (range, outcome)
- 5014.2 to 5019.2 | 20.3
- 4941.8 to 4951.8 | 22.2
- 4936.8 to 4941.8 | 22.3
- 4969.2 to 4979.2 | 20.8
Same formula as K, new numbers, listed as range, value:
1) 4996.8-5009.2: 28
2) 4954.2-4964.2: 24.4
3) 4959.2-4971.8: 22.1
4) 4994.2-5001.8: 23.1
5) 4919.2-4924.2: 23.9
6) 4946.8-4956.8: 23.1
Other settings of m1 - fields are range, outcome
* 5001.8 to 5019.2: 33.4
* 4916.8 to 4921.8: 24.3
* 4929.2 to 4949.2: 23.9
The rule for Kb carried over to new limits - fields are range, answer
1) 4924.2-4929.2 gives 24.2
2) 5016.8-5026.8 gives 20.2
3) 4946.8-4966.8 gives 25.4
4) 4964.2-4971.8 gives 21.2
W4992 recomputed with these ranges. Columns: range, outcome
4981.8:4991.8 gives 21.1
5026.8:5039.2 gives 19.1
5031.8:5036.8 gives 19.1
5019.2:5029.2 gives 19.4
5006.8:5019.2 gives 24.6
